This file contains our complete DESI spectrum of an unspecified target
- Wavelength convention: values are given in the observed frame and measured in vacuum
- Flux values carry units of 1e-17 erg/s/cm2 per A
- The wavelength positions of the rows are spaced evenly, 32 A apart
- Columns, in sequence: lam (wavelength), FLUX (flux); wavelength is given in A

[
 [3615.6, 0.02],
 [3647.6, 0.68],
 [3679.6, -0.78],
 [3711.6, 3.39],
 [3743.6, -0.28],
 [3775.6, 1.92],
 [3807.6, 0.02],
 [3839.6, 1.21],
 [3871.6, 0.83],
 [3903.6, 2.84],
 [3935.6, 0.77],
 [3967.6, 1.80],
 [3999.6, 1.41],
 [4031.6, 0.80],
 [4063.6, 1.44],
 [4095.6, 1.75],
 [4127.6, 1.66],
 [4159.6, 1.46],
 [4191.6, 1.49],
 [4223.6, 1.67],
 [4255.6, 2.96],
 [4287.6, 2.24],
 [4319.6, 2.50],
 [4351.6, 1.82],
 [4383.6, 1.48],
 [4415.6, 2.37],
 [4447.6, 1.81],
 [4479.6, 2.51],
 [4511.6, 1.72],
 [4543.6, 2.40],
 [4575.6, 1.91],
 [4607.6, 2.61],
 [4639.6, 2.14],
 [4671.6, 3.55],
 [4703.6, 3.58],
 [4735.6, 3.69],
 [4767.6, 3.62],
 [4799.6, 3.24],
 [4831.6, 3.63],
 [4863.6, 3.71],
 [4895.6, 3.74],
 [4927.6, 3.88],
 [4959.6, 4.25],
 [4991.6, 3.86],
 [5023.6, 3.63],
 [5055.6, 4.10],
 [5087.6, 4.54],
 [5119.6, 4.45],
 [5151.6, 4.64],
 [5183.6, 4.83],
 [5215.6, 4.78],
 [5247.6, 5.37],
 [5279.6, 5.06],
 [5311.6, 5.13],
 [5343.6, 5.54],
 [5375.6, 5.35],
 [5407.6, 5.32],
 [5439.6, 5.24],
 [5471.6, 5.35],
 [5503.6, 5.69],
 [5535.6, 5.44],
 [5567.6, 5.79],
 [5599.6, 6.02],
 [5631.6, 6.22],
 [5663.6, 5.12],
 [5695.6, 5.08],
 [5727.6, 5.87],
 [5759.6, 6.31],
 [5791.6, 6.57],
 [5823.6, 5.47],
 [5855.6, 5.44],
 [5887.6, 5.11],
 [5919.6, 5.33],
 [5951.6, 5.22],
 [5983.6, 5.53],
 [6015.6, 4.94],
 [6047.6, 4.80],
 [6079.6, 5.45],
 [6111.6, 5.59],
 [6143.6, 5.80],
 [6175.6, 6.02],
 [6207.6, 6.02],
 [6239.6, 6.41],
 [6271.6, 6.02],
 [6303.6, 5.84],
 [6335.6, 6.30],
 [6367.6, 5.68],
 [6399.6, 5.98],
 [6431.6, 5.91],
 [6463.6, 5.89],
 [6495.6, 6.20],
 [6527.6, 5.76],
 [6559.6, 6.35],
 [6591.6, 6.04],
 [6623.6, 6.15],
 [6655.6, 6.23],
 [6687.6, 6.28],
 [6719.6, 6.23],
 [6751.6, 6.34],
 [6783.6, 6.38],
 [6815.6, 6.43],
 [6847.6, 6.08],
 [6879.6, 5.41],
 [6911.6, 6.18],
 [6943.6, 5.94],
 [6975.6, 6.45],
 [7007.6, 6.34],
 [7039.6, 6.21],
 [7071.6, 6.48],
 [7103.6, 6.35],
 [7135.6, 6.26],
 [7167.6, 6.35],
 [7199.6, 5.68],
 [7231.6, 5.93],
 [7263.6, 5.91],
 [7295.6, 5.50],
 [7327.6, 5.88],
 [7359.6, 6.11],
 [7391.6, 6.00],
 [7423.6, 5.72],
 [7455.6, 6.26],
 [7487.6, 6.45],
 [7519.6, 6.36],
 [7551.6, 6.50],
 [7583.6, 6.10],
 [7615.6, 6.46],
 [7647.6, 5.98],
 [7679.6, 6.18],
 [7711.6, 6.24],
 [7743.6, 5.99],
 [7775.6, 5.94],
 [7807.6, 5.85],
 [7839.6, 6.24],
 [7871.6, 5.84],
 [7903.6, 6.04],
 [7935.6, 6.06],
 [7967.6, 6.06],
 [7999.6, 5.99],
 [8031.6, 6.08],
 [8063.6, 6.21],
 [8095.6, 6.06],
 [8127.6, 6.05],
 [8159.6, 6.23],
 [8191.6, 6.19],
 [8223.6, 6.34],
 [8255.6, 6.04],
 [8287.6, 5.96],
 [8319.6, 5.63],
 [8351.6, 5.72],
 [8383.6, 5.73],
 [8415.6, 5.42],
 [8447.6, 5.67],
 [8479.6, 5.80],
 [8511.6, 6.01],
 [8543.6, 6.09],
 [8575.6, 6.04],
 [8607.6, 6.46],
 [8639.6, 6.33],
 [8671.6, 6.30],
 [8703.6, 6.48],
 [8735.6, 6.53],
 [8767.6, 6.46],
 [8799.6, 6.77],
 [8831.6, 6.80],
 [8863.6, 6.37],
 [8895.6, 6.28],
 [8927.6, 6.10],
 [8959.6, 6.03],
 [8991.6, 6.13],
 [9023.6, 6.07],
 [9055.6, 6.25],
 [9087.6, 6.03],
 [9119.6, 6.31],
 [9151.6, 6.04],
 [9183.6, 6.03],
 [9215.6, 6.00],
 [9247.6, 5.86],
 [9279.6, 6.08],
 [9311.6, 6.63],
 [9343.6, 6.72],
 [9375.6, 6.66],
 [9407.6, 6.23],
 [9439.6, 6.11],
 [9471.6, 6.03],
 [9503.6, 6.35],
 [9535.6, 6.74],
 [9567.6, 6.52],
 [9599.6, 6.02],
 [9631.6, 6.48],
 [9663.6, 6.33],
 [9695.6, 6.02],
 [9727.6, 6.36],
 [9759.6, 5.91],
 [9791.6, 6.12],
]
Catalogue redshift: 0.17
